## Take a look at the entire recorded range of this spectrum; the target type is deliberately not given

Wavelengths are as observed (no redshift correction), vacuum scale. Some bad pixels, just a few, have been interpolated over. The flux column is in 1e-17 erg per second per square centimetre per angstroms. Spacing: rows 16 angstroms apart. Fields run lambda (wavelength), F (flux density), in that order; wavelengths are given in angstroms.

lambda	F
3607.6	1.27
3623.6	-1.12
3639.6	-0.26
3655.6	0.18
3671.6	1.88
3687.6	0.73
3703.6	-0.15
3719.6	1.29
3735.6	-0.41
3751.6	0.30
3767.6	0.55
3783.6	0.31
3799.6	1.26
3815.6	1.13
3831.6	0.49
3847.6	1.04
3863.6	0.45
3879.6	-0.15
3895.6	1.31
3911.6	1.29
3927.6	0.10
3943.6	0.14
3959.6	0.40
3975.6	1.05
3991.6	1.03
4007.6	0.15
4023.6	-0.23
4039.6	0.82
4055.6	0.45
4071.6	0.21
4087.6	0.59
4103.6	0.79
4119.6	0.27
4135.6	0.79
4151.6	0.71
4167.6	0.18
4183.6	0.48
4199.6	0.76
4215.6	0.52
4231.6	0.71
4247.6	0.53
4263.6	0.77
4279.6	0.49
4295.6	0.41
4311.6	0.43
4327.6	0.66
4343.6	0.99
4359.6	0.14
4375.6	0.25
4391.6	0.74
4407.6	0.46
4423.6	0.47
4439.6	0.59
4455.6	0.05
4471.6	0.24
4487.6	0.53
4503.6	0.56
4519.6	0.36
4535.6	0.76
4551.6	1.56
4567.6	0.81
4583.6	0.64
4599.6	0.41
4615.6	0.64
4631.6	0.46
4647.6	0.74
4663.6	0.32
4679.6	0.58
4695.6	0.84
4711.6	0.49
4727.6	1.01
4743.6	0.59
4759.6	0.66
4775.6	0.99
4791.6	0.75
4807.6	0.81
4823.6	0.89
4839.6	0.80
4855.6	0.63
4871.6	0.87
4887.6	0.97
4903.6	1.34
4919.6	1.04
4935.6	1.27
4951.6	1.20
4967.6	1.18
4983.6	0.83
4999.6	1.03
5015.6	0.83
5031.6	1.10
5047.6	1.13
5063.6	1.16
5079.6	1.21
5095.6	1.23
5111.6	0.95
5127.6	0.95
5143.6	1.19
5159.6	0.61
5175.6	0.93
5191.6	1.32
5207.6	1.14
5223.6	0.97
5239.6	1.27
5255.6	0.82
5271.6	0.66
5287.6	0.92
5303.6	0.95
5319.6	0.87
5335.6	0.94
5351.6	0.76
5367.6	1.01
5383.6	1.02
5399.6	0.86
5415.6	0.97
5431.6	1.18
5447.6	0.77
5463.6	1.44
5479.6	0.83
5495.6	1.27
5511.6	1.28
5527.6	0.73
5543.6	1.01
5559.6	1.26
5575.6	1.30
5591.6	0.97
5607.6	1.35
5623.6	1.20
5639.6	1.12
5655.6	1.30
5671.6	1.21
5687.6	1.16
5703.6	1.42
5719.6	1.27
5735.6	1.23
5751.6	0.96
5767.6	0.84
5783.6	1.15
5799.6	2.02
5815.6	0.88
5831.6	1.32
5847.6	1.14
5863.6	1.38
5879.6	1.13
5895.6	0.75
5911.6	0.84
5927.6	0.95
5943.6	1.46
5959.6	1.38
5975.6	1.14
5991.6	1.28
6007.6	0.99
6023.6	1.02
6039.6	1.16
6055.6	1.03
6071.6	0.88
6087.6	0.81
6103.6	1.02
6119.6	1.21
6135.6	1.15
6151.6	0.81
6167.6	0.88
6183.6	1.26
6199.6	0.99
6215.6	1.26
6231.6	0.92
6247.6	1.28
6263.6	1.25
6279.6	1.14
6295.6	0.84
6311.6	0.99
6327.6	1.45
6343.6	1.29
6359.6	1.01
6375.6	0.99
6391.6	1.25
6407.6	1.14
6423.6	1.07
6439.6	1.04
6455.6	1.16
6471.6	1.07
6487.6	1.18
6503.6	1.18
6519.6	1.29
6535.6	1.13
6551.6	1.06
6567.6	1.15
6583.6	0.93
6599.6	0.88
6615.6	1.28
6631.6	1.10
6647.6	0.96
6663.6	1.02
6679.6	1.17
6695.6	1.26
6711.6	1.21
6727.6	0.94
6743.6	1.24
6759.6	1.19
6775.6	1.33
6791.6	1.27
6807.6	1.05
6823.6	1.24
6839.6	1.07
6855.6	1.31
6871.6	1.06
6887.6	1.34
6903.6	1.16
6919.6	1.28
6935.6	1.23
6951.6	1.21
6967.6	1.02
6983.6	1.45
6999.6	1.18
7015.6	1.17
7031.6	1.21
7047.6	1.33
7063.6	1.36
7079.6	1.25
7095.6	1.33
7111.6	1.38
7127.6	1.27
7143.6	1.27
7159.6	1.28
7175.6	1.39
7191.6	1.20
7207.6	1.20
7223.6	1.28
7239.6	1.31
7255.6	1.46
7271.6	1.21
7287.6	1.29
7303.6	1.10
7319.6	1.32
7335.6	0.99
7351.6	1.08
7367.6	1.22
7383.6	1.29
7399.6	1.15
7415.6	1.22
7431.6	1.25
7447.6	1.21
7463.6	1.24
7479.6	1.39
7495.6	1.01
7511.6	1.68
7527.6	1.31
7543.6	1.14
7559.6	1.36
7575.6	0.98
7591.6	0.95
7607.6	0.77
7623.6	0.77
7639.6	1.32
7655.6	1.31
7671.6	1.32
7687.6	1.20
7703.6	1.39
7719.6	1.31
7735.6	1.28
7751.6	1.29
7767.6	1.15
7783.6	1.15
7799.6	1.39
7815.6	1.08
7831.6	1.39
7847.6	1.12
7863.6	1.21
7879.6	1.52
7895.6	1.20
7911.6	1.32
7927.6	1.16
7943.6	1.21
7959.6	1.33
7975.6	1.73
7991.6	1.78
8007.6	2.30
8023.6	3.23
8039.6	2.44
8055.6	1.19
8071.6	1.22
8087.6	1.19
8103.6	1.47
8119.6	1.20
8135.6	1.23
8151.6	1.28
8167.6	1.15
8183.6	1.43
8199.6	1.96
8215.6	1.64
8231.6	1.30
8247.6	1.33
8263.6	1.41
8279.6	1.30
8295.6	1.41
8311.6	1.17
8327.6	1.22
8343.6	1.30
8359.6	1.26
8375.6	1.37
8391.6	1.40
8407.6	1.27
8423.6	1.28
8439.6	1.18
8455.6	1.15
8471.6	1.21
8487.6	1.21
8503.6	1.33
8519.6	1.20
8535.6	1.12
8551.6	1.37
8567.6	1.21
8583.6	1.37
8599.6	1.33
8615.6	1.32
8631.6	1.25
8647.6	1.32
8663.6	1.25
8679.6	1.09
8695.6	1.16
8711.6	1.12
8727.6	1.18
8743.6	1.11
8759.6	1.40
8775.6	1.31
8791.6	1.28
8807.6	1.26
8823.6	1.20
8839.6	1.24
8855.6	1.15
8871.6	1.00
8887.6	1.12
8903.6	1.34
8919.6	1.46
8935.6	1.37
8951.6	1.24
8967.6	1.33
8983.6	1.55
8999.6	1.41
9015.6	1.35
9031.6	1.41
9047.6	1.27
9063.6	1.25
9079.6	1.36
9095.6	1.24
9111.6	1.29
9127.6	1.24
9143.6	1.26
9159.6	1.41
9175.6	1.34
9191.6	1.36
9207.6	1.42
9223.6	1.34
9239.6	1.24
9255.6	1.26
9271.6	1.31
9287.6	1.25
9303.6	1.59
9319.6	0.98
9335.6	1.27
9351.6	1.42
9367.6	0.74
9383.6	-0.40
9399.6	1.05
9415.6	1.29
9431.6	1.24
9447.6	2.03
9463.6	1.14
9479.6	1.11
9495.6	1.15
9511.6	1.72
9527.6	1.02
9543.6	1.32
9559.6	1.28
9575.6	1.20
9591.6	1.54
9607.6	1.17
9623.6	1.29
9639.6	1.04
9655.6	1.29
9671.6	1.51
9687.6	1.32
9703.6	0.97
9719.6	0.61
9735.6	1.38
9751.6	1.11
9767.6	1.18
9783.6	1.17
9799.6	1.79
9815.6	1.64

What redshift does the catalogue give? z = 0.221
